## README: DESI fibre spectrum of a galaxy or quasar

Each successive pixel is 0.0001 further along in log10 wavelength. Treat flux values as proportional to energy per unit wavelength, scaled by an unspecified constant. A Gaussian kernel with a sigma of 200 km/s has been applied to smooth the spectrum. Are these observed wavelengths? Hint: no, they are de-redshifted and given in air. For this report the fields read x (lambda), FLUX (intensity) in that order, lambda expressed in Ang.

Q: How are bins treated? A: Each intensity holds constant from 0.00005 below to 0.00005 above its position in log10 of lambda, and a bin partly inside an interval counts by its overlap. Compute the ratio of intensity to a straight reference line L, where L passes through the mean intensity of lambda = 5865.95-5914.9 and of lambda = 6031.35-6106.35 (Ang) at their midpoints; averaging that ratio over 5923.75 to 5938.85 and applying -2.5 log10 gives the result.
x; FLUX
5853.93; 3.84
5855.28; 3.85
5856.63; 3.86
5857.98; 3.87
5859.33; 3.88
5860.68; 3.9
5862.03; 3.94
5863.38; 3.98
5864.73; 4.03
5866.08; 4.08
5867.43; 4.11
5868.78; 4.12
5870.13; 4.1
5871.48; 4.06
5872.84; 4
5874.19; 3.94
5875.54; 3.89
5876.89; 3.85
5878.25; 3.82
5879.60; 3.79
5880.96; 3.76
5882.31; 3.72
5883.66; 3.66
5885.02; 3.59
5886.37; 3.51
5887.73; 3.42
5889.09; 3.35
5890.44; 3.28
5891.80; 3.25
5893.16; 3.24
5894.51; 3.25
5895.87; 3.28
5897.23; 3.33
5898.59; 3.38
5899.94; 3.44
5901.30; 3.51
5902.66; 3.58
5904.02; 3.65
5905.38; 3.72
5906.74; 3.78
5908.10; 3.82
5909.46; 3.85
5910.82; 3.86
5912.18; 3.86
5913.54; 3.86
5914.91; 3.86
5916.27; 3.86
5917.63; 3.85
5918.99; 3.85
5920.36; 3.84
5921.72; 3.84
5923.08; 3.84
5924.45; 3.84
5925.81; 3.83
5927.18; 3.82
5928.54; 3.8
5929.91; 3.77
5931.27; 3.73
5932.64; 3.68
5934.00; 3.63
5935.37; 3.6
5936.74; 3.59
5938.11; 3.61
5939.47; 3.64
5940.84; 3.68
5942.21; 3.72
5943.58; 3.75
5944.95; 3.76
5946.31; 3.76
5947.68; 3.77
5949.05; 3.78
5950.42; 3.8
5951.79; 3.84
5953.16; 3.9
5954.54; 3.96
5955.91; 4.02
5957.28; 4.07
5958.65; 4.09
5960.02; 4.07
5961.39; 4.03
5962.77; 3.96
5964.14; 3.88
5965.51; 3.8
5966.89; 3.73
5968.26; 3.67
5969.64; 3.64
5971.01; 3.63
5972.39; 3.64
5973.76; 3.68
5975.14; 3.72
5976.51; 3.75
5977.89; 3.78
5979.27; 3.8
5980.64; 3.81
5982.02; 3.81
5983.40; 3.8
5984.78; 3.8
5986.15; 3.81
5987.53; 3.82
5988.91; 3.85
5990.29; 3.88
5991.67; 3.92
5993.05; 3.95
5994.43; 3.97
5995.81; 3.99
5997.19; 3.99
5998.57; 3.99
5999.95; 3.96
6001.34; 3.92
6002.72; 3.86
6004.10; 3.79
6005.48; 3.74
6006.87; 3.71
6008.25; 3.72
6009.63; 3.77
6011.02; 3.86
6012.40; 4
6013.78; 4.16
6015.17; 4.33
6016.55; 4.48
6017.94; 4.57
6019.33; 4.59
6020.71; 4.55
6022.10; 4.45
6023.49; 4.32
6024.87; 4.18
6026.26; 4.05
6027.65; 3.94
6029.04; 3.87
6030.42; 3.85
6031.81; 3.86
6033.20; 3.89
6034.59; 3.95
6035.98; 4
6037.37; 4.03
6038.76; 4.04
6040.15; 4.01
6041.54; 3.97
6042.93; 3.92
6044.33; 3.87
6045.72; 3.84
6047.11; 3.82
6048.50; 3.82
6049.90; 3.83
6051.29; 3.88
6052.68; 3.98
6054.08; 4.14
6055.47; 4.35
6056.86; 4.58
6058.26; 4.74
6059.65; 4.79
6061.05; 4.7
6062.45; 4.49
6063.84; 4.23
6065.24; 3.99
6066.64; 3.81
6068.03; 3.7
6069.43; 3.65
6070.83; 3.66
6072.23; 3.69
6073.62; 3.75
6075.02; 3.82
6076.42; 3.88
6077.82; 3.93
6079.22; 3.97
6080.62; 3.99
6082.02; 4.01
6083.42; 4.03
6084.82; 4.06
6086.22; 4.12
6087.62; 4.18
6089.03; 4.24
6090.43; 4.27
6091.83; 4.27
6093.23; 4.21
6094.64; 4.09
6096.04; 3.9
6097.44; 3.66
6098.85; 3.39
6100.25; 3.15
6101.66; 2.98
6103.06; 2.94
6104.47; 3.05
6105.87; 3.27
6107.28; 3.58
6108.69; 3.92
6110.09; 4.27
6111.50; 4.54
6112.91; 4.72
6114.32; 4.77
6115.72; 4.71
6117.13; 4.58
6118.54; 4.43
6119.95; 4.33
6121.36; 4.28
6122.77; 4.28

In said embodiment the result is 0.01 mag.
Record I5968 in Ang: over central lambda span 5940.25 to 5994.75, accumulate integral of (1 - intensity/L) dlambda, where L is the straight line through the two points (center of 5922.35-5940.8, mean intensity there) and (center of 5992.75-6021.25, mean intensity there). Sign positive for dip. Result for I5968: 0.6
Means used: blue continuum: 3.72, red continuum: 4.04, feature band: 3.83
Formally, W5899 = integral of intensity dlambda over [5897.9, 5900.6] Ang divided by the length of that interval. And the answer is 3.42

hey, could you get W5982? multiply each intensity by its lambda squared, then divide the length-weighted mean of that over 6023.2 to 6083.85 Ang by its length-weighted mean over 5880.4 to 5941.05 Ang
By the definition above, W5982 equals 1.16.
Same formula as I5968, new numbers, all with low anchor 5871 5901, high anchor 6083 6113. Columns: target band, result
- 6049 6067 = -2.3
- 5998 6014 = -0.6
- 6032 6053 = -0.8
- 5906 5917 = -0.7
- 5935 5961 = -1.2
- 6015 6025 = -1.9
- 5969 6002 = -1.2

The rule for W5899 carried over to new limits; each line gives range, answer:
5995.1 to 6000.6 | 3.99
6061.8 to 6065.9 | 4.24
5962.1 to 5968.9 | 3.81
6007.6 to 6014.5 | 3.91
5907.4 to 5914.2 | 3.85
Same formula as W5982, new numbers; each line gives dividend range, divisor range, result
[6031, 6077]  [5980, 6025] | 1.02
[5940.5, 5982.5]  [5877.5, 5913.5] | 1.09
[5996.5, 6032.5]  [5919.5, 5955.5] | 1.11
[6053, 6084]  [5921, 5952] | 1.14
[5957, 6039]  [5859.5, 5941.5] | 1.09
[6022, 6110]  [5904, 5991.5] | 1.08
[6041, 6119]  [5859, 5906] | 1.16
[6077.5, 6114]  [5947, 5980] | 1.06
